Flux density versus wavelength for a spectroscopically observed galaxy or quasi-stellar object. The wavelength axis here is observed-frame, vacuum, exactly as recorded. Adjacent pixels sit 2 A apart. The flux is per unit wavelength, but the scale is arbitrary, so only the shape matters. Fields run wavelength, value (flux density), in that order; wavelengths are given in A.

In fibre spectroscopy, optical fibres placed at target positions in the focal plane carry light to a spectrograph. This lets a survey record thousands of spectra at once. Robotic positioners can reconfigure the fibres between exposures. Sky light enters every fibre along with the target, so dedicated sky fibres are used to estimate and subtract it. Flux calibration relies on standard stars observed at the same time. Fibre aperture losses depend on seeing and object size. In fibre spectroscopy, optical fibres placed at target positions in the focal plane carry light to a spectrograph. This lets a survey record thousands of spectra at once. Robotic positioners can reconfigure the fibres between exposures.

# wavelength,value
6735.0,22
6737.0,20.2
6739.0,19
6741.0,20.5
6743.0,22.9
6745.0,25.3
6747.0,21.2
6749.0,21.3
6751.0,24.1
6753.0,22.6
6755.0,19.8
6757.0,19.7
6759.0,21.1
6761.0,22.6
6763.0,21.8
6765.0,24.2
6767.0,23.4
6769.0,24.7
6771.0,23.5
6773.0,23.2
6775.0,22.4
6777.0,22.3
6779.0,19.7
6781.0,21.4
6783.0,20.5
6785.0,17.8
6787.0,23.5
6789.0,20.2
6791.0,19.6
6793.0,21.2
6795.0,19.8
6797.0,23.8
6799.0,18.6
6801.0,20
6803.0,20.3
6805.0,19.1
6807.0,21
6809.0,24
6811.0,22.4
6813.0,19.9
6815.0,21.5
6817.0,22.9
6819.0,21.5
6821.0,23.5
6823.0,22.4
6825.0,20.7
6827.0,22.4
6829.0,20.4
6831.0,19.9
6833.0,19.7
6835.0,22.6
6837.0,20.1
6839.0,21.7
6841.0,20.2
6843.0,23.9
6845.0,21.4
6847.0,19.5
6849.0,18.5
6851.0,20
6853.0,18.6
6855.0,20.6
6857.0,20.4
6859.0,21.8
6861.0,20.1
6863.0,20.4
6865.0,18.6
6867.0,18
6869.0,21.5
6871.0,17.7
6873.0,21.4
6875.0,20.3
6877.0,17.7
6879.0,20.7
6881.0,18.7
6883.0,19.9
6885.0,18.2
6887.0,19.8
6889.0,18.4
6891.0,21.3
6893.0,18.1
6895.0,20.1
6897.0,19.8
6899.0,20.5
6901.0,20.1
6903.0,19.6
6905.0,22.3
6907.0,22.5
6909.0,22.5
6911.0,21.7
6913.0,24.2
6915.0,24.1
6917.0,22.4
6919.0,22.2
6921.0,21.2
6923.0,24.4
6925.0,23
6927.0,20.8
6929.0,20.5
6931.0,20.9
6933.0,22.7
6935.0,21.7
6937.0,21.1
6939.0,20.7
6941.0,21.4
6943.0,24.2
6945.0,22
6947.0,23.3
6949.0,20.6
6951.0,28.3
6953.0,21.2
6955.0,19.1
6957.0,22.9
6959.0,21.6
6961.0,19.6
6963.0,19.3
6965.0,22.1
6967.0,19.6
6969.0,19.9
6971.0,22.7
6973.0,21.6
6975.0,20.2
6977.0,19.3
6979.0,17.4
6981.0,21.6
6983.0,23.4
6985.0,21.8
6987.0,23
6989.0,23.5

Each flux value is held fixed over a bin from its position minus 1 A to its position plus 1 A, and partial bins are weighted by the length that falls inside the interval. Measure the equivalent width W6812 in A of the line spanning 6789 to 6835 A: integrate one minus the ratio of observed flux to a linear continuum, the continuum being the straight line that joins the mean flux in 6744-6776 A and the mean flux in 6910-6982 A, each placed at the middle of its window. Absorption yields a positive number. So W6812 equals 2.4 A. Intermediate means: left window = 22.6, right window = 21.7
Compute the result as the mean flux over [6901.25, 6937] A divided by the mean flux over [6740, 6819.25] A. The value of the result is 1.0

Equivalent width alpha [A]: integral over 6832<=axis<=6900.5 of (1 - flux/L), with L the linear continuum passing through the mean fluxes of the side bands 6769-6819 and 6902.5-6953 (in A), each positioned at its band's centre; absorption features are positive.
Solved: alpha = 5.75 A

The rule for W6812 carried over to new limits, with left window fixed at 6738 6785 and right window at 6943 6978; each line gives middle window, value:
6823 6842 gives 0.7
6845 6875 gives 2.6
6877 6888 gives 1.2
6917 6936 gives -0.4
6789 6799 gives 0.5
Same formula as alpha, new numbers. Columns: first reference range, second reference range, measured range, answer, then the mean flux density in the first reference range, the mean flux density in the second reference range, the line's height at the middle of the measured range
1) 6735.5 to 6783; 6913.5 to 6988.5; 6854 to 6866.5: 0.9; 22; 21.7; 21.8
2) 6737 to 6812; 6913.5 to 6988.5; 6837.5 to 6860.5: 1.1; 21.6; 21.7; 21.6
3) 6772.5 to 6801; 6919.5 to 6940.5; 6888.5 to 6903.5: 1.2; 20.9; 21.7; 21.5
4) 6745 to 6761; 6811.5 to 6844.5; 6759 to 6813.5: 0.2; 21.7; 21.5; 21.6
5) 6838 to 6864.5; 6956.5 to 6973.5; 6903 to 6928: -2.1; 20.5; 21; 20.8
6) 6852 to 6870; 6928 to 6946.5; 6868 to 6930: 0.2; 20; 21.7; 20.9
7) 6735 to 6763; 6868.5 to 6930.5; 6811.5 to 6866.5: 0.7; 21.6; 20.8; 21.1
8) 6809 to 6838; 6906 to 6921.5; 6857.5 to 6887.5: 3.3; 21.5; 22.6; 22.1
